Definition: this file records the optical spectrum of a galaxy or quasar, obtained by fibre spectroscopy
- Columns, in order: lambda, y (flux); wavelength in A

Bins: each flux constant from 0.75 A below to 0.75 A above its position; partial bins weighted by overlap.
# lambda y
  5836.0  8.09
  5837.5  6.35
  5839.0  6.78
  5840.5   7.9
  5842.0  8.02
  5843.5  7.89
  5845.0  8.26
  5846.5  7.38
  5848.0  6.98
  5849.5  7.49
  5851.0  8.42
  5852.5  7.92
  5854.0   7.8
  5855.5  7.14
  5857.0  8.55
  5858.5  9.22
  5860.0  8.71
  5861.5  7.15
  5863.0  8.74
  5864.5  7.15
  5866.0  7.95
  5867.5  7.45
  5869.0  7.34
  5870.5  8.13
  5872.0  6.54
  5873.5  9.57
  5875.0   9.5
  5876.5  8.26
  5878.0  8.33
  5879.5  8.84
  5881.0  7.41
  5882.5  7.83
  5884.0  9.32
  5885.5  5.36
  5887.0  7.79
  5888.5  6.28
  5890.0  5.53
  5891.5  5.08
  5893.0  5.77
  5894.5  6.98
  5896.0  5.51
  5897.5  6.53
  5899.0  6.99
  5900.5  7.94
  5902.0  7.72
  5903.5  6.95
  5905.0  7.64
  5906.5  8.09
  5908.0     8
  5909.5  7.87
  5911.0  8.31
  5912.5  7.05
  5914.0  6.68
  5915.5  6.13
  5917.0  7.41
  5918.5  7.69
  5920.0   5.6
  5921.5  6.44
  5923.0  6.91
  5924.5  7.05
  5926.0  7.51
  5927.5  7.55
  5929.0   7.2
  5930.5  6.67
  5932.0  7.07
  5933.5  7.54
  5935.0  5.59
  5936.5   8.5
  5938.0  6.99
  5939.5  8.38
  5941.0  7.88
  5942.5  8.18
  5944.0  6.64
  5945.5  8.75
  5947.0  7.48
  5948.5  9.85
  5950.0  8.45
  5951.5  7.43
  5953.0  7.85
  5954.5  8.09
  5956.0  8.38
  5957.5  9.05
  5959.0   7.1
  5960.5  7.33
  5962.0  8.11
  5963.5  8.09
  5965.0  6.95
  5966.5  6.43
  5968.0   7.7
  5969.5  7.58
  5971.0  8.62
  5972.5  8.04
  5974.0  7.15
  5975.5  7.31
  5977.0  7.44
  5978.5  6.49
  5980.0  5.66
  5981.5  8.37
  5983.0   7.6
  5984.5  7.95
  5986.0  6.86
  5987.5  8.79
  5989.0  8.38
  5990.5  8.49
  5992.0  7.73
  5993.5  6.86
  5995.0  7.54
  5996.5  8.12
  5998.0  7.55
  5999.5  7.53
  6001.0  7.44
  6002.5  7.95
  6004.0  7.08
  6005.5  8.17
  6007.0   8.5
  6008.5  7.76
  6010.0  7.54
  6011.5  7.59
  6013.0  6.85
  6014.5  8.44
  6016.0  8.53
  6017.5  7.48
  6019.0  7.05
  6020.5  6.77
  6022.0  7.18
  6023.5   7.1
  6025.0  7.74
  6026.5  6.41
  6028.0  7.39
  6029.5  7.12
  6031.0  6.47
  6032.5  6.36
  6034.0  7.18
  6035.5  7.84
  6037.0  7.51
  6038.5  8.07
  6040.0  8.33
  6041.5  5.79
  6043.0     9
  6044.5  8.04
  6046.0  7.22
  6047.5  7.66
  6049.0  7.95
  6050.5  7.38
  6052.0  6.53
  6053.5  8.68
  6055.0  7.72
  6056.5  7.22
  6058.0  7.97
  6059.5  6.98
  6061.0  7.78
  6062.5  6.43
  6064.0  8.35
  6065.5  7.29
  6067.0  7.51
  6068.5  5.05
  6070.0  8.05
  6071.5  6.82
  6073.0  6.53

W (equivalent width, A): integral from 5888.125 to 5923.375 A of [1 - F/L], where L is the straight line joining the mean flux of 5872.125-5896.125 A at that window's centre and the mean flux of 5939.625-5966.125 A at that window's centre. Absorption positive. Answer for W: 3.12 A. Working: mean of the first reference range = 7.36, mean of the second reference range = 7.96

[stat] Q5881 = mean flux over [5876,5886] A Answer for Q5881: 7.96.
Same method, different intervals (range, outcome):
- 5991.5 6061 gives 7.51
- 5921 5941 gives 7.22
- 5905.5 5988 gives 7.52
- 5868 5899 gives 7.29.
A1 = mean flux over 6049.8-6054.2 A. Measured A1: 7.52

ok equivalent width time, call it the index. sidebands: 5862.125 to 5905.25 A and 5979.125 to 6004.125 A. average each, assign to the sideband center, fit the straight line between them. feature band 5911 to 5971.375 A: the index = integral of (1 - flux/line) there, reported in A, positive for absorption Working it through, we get 0.2 A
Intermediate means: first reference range 7.39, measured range 7.5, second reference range 7.65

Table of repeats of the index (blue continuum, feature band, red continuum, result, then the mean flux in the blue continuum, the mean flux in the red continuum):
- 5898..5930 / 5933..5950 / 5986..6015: -0.9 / 7.26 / 7.78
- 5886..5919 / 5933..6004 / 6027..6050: -4.9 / 6.98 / 7.45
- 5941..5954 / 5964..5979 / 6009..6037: 0.8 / 8.07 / 7.29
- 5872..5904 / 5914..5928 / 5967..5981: 0.8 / 7.29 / 7.33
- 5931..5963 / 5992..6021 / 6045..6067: 0.1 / 7.83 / 7.52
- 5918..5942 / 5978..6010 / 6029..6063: -1.5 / 7.17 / 7.45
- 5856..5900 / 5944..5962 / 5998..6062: -1.4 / 7.51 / 7.5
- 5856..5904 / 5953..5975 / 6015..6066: -0.8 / 7.51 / 7.43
